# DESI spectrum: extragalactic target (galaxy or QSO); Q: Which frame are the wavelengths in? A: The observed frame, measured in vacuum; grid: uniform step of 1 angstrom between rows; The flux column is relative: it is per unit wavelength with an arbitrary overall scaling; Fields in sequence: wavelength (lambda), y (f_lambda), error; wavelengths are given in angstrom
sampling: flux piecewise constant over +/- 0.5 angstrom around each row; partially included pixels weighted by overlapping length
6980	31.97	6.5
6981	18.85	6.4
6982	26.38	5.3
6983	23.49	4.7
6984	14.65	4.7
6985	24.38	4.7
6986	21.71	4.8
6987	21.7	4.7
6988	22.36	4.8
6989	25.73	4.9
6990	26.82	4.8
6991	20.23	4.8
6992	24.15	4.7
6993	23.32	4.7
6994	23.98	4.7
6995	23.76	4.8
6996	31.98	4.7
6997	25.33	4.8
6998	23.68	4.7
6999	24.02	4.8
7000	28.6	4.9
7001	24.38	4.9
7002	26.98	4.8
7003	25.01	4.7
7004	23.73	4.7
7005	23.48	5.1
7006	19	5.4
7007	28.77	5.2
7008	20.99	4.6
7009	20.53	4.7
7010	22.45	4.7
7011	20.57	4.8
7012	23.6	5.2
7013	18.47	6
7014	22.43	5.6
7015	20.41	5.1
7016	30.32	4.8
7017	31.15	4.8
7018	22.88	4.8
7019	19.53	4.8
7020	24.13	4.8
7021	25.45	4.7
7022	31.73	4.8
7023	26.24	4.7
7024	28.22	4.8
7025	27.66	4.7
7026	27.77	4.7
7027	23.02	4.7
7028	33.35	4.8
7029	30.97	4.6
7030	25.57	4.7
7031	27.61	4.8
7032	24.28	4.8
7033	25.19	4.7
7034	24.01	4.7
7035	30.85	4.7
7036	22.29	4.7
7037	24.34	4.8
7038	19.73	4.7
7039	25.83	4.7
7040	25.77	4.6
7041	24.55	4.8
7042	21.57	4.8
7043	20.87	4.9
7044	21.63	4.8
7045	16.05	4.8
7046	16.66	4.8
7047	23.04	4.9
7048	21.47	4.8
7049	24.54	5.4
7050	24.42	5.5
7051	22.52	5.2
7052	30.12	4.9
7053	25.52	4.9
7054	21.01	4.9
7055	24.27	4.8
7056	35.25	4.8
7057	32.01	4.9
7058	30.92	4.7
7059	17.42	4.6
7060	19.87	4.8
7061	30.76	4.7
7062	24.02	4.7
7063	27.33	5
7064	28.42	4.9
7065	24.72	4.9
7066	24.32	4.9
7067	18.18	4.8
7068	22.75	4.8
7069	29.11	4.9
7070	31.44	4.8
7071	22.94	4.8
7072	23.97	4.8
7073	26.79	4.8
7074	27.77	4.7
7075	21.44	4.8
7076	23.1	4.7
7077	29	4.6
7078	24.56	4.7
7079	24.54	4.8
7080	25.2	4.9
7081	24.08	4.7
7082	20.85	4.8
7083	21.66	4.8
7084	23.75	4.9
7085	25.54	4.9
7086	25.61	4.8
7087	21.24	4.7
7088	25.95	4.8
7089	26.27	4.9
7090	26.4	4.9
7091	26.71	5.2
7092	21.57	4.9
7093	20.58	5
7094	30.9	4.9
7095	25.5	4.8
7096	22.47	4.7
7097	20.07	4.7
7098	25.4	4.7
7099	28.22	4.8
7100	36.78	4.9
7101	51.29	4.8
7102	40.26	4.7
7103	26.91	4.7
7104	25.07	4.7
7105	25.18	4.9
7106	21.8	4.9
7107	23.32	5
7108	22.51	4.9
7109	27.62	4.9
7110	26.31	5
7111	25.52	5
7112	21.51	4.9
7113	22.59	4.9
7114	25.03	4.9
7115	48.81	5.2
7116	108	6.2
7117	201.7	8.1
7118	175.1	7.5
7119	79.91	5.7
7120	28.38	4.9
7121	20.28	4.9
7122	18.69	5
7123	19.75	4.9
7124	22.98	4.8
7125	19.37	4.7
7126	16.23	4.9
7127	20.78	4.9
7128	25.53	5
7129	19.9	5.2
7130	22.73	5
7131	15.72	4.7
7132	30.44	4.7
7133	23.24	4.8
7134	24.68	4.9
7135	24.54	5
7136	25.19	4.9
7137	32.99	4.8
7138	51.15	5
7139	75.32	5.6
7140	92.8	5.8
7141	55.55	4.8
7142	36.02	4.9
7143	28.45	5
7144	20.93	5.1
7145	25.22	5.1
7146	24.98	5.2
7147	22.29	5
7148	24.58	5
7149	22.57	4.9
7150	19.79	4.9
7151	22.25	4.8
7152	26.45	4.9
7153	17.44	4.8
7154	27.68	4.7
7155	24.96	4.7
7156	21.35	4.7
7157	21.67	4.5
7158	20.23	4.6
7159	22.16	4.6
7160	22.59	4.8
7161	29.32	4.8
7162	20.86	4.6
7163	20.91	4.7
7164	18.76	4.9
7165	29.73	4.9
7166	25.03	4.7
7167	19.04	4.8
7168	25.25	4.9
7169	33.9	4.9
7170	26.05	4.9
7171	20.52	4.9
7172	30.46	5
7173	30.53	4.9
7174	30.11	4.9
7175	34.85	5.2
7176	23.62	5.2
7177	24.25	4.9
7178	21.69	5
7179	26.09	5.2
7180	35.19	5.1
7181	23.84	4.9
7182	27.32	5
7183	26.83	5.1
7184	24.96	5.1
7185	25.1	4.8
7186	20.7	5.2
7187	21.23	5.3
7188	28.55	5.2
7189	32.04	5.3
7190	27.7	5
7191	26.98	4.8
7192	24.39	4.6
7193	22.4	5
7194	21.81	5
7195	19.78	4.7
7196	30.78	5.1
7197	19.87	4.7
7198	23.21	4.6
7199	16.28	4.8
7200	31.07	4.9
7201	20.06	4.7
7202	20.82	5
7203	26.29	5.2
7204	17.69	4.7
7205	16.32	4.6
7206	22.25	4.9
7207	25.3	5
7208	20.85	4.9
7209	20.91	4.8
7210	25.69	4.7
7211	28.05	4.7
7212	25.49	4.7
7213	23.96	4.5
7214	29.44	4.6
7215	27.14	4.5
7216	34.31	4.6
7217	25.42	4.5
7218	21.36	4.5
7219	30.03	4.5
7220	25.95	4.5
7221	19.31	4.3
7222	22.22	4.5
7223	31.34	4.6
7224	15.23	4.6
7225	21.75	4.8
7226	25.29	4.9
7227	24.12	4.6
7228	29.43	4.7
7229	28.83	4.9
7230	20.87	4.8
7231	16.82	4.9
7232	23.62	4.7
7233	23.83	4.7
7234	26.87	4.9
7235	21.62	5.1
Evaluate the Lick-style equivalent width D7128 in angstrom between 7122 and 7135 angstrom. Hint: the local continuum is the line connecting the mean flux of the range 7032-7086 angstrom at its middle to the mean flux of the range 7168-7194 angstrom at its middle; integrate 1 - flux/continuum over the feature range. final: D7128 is 2.0 angstrom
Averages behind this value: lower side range 24.5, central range 21.8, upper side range 26.6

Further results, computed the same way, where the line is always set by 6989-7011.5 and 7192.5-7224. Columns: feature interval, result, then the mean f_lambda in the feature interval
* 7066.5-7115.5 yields -4.3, 26.2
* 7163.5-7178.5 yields -1.4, 26.3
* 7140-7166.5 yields -2.6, 26.3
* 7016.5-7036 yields -2.0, 26.7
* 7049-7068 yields -1.1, 25.5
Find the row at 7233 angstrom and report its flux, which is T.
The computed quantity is 23.83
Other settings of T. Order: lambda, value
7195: 19.78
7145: 25.22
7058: 30.92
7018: 22.88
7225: 21.75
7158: 20.23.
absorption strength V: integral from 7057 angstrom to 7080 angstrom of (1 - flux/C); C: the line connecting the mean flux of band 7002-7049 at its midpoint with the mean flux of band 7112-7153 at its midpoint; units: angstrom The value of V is 3.9 angstrom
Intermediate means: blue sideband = 24.2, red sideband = 40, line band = 25.3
